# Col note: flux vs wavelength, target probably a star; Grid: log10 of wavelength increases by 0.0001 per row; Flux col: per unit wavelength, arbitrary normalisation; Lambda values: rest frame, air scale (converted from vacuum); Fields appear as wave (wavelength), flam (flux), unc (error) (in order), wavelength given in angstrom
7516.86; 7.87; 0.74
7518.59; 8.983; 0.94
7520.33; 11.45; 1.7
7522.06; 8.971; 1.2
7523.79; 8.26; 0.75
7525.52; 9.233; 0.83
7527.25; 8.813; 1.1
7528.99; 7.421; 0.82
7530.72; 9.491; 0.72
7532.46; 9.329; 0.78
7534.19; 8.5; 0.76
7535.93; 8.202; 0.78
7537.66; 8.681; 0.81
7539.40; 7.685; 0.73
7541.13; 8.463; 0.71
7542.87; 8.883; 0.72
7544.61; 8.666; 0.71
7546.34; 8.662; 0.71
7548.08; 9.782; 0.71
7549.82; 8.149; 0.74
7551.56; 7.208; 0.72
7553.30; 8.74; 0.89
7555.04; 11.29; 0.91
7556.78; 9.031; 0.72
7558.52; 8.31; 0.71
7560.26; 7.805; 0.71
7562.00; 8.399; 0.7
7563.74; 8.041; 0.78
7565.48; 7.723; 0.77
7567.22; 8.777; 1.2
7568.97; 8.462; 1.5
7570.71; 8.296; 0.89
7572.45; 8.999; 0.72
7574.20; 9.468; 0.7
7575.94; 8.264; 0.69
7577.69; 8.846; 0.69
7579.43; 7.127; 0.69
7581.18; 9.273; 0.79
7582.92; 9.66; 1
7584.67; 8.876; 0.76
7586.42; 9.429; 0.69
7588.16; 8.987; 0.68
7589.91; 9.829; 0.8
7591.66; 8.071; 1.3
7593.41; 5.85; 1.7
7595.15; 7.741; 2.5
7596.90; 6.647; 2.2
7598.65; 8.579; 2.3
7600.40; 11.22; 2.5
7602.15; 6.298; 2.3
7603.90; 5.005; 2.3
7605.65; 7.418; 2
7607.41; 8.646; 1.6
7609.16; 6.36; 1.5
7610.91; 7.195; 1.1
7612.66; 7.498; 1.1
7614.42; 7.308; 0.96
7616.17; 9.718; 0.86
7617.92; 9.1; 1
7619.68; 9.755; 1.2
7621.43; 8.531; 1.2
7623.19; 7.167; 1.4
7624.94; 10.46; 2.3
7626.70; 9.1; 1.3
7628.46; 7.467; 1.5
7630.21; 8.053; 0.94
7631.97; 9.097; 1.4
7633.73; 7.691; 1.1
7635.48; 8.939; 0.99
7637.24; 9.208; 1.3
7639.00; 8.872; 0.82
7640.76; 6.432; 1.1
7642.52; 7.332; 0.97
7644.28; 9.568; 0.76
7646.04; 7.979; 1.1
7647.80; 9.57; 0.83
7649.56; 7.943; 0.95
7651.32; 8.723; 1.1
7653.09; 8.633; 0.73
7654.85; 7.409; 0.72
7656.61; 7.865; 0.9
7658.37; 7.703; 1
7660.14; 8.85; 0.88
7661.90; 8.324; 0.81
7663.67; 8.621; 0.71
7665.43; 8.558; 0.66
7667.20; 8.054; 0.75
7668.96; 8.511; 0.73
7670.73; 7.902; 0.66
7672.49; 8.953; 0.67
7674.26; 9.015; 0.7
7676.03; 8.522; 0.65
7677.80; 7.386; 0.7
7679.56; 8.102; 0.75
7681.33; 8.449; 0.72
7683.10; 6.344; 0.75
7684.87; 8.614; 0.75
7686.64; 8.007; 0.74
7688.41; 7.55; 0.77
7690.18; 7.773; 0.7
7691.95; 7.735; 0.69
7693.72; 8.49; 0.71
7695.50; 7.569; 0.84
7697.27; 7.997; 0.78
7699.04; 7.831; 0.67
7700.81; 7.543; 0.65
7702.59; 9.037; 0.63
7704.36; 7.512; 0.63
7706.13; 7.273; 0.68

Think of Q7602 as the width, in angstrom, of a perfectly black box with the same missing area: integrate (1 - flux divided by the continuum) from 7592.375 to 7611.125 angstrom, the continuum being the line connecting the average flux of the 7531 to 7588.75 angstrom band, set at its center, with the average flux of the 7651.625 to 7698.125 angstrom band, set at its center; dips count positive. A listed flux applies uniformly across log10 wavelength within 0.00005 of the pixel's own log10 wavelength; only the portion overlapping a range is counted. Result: 2.4 angstrom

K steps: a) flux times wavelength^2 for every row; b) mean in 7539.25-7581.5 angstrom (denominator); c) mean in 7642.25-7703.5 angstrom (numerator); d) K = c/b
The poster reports 0.98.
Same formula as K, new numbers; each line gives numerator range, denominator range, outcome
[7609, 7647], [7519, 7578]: 0.98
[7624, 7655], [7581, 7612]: 1.07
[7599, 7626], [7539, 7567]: 0.96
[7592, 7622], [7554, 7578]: 0.91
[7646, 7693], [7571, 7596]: 0.97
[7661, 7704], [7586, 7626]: 1.02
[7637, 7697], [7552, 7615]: 1.01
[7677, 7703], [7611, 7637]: 0.94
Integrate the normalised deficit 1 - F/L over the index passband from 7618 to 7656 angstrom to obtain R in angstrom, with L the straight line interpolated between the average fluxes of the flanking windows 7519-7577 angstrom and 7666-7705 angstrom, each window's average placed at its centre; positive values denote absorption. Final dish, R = -0.9 angstrom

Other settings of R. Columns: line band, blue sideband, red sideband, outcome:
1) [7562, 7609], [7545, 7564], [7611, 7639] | 2.1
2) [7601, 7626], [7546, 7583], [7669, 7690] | 1.4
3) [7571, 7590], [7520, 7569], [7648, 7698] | -0.9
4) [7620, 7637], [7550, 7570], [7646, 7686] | -0.4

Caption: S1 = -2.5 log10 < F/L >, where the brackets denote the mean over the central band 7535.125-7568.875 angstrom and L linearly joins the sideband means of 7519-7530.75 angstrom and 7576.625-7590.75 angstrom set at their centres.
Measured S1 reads 0.06 mag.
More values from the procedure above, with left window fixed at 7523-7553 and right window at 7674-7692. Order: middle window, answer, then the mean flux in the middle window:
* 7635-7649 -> -0.05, 8.46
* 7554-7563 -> -0.06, 8.95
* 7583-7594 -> -0.04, 8.65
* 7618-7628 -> -0.10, 8.94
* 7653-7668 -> -0.02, 8.2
